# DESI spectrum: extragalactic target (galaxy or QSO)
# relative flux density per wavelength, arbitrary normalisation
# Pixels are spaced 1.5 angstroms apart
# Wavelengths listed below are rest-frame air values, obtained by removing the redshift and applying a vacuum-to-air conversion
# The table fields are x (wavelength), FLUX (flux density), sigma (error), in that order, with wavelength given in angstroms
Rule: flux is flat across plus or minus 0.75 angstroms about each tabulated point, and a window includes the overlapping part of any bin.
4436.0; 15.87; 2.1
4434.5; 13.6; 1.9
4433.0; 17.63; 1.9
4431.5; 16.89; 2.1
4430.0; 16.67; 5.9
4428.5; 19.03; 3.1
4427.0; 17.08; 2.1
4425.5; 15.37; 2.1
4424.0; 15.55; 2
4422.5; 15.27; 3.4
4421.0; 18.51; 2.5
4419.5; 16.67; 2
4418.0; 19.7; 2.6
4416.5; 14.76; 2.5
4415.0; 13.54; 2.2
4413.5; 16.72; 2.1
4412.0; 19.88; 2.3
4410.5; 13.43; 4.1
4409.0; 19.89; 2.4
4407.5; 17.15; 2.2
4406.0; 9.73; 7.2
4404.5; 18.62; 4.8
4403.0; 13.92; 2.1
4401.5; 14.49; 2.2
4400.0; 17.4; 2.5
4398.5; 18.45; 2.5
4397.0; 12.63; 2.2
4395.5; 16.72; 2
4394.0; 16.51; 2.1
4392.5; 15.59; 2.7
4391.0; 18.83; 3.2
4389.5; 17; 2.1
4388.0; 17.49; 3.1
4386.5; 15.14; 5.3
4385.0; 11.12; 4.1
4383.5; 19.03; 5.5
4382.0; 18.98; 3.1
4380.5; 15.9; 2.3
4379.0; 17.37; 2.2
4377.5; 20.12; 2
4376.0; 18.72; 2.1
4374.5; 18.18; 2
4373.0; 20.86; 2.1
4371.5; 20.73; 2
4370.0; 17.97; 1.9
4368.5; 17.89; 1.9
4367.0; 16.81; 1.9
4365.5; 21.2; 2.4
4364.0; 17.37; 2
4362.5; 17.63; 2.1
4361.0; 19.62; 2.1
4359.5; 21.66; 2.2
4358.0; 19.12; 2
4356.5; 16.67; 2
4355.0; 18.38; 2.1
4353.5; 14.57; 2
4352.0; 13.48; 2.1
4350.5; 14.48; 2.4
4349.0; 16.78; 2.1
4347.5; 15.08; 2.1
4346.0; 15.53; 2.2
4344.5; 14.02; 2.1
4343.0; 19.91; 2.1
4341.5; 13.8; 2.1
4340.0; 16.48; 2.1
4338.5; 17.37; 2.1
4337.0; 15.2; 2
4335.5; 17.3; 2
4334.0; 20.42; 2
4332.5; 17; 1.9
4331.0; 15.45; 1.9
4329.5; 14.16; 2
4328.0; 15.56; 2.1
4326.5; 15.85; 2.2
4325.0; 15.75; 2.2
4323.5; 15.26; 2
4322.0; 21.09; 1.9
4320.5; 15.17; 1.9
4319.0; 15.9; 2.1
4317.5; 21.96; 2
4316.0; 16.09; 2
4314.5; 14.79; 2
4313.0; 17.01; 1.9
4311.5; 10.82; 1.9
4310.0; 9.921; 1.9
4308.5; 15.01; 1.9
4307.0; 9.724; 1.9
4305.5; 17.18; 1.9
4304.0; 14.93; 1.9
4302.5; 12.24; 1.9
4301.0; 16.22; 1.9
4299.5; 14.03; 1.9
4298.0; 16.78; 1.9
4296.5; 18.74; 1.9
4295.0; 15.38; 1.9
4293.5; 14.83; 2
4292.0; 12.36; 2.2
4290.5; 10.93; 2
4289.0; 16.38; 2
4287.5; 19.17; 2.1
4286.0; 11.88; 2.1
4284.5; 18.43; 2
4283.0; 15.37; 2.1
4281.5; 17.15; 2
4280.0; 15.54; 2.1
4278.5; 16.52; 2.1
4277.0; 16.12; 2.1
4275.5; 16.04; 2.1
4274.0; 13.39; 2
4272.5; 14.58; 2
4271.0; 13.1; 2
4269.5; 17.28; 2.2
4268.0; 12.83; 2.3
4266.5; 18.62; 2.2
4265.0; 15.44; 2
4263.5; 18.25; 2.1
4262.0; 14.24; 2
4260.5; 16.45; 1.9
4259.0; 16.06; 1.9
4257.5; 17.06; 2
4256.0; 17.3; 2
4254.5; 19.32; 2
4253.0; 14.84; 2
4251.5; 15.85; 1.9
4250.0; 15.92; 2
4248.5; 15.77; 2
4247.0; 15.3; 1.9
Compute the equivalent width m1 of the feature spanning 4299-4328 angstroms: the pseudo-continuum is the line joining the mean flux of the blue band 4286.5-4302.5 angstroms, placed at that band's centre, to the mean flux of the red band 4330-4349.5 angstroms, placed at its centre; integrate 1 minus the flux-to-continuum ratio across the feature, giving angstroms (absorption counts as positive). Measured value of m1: 1.02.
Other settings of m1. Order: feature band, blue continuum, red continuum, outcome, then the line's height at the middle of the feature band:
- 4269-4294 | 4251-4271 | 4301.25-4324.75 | 1.0 angstroms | 15.9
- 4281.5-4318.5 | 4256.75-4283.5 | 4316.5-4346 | 2.7 angstroms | 16.2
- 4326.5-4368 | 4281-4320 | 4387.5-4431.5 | -3.1 angstroms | 15.7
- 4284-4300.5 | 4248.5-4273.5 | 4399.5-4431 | 0.8 angstroms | 16.1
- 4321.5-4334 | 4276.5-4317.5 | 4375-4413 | -0.7 angstroms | 15.5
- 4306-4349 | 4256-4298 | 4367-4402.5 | 1.6 angstroms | 16.4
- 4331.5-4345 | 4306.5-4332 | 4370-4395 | -0.7 angstroms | 16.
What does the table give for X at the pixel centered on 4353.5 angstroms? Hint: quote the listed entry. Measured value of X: 14.57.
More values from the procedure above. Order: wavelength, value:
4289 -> 16.38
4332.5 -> 17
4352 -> 13.48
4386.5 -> 15.14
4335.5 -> 17.3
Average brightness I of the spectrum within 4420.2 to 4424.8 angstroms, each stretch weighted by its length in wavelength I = 16.4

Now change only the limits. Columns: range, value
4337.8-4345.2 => 16.3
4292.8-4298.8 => 16.4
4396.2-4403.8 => 15.4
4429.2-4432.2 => 16.8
